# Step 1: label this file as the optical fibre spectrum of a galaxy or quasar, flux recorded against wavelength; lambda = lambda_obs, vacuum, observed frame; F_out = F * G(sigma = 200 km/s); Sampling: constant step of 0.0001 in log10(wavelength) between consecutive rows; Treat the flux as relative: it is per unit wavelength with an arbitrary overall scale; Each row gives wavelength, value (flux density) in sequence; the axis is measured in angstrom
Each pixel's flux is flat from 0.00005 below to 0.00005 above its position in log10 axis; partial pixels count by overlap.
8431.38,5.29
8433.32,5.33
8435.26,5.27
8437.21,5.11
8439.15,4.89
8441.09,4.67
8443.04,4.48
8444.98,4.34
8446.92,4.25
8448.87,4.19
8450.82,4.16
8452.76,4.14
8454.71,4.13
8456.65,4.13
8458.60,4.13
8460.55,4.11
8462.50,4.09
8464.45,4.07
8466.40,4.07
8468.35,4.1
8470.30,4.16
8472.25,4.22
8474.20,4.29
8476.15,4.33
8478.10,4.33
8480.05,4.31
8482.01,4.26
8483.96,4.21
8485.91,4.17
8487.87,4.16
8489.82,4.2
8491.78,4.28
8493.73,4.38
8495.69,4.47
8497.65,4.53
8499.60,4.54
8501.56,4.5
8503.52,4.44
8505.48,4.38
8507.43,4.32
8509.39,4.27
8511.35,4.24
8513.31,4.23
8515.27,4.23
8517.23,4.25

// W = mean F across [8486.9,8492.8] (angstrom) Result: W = 4.22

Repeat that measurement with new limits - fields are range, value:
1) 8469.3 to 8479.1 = 4.27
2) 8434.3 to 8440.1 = 5.09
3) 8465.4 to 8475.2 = 4.17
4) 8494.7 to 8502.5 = 4.51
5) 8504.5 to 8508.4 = 4.36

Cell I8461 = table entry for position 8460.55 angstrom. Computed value 4.11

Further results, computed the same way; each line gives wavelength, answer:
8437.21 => 5.11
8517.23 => 4.25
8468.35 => 4.1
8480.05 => 4.31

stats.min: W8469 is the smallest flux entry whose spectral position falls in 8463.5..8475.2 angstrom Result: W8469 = 4.07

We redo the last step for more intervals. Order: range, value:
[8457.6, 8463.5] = 4.09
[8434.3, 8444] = 4.48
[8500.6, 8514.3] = 4.23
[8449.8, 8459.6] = 4.13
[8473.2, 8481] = 4.29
